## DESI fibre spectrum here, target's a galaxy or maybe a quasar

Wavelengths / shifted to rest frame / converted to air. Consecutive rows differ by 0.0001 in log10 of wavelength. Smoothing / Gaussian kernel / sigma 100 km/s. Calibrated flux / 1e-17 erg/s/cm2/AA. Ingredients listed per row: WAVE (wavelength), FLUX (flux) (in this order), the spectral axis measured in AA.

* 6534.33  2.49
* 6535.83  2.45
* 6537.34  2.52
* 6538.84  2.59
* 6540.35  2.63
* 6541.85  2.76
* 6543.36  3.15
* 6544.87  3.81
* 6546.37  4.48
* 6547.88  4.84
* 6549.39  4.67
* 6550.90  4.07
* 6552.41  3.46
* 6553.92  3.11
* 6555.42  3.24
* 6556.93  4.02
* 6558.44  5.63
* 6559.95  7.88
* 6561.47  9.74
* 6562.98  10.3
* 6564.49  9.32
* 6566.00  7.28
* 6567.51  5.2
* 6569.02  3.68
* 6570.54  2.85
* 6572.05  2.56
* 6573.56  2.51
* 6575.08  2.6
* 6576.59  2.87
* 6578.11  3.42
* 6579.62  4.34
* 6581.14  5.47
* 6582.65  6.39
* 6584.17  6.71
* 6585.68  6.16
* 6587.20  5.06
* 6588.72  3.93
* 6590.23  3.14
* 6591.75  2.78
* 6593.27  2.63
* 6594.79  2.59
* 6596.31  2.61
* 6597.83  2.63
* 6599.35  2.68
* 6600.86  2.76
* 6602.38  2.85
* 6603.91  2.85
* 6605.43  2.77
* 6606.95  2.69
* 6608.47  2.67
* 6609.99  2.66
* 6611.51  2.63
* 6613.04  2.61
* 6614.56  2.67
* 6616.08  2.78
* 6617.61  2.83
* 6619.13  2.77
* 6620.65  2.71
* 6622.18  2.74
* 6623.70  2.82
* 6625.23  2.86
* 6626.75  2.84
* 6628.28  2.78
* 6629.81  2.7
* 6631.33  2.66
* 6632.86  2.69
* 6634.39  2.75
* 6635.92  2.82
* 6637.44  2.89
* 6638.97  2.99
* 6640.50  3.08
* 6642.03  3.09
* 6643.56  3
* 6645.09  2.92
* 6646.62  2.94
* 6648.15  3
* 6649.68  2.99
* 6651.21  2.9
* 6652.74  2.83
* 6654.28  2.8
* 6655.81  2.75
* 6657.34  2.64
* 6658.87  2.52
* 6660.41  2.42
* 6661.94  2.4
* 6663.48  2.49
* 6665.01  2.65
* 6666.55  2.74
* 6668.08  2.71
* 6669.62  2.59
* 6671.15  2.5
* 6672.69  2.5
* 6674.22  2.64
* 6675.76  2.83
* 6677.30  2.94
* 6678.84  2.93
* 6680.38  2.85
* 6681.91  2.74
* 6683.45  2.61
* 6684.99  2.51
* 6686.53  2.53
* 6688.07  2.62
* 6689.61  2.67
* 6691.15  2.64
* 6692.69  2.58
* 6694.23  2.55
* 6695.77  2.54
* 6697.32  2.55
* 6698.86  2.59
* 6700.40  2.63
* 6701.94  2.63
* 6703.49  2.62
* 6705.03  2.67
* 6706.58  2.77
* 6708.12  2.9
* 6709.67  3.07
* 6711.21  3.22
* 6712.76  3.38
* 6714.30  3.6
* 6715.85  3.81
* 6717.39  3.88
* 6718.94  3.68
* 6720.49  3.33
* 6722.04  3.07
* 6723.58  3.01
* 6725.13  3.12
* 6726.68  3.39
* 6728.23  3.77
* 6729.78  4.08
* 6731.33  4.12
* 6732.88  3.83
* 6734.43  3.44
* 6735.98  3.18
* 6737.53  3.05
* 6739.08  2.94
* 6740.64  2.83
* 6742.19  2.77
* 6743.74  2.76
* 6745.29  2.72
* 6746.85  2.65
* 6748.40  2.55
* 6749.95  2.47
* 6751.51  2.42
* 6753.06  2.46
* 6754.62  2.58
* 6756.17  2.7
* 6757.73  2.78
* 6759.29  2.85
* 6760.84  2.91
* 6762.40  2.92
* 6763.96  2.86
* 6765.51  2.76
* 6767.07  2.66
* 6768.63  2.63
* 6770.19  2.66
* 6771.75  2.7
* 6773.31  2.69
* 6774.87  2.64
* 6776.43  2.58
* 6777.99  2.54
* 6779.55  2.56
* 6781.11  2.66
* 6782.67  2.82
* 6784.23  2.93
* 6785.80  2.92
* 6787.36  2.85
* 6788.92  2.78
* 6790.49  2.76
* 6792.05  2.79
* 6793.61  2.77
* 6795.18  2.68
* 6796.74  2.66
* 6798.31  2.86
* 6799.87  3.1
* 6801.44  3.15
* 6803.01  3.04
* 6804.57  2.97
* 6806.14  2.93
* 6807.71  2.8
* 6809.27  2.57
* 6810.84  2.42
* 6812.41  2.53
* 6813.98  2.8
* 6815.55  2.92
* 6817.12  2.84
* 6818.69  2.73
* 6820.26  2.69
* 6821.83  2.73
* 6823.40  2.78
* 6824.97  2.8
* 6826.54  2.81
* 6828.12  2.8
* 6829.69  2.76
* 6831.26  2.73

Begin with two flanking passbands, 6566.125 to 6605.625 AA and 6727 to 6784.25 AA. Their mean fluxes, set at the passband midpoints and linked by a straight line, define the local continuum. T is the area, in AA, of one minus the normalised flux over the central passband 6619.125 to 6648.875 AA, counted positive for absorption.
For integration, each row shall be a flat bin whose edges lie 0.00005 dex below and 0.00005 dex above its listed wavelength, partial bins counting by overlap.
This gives 5.18 AA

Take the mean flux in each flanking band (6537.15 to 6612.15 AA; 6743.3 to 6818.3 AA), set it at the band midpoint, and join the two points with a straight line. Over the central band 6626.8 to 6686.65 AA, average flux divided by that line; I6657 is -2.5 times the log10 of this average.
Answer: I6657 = 0.28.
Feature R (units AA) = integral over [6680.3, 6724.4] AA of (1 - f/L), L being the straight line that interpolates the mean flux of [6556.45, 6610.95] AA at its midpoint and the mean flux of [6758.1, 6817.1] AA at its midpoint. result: 6.5 AA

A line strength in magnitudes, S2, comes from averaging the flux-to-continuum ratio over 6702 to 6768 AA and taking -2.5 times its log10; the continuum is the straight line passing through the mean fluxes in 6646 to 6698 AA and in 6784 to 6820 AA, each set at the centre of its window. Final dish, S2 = -0.12 mag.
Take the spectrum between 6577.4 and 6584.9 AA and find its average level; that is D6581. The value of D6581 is 5.27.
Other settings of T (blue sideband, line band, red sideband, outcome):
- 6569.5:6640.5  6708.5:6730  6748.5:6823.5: -3.9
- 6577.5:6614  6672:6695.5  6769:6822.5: 3.9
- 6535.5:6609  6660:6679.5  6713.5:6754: 5.0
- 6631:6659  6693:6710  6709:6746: 2.8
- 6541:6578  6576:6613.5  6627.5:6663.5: 4.3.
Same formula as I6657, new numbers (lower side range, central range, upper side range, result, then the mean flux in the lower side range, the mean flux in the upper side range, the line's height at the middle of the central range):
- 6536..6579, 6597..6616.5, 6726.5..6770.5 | 0.44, 4.44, 2.95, 4.06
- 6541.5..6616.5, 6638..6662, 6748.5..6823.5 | 0.27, 4.1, 2.74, 3.64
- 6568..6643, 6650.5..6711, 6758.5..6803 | 0.13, 3.18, 2.78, 3.01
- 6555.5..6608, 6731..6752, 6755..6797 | 0.03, 4.41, 2.74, 3.04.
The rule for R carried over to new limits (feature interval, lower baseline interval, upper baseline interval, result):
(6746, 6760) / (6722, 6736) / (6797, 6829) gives 3.05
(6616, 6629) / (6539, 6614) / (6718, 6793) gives 3.43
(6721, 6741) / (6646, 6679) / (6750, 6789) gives -4.97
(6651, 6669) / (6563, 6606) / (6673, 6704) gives 2.35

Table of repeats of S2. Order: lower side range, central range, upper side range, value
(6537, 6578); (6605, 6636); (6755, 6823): 0.42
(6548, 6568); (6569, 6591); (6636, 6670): 0.25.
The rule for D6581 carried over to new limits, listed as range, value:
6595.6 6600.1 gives 2.64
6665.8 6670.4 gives 2.68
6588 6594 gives 3.12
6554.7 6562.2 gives 6.1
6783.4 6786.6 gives 2.92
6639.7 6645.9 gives 3.02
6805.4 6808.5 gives 2.87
